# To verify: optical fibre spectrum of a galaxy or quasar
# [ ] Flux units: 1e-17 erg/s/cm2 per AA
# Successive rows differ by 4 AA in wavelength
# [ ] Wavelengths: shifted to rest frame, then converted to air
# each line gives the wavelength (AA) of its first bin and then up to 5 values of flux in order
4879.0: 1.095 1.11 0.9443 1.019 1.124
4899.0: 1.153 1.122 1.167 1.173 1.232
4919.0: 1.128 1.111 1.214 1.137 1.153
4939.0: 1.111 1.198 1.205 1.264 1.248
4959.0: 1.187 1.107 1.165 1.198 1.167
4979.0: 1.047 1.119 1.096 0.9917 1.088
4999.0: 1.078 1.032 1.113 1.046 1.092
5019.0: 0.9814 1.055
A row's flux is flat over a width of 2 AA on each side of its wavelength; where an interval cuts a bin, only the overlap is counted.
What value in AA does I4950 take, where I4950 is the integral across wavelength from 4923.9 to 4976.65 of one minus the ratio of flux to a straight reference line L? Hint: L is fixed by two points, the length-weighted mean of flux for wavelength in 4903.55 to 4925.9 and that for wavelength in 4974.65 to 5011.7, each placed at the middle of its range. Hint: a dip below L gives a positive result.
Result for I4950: -2.7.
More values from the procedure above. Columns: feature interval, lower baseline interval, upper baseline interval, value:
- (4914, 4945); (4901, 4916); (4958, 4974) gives 0.2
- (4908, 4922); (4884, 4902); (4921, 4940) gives -0.7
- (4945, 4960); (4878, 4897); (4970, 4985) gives -1.6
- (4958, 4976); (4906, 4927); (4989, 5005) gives -1.2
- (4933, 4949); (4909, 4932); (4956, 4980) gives -0.1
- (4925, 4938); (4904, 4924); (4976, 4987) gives -0.2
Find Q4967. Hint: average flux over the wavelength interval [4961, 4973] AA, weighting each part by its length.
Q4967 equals 1.16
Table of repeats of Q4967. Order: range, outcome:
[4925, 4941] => 1.15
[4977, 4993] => 1.06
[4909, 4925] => 1.16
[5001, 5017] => 1.07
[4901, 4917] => 1.17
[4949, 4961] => 1.23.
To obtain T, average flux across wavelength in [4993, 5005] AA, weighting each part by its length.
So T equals 1.07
